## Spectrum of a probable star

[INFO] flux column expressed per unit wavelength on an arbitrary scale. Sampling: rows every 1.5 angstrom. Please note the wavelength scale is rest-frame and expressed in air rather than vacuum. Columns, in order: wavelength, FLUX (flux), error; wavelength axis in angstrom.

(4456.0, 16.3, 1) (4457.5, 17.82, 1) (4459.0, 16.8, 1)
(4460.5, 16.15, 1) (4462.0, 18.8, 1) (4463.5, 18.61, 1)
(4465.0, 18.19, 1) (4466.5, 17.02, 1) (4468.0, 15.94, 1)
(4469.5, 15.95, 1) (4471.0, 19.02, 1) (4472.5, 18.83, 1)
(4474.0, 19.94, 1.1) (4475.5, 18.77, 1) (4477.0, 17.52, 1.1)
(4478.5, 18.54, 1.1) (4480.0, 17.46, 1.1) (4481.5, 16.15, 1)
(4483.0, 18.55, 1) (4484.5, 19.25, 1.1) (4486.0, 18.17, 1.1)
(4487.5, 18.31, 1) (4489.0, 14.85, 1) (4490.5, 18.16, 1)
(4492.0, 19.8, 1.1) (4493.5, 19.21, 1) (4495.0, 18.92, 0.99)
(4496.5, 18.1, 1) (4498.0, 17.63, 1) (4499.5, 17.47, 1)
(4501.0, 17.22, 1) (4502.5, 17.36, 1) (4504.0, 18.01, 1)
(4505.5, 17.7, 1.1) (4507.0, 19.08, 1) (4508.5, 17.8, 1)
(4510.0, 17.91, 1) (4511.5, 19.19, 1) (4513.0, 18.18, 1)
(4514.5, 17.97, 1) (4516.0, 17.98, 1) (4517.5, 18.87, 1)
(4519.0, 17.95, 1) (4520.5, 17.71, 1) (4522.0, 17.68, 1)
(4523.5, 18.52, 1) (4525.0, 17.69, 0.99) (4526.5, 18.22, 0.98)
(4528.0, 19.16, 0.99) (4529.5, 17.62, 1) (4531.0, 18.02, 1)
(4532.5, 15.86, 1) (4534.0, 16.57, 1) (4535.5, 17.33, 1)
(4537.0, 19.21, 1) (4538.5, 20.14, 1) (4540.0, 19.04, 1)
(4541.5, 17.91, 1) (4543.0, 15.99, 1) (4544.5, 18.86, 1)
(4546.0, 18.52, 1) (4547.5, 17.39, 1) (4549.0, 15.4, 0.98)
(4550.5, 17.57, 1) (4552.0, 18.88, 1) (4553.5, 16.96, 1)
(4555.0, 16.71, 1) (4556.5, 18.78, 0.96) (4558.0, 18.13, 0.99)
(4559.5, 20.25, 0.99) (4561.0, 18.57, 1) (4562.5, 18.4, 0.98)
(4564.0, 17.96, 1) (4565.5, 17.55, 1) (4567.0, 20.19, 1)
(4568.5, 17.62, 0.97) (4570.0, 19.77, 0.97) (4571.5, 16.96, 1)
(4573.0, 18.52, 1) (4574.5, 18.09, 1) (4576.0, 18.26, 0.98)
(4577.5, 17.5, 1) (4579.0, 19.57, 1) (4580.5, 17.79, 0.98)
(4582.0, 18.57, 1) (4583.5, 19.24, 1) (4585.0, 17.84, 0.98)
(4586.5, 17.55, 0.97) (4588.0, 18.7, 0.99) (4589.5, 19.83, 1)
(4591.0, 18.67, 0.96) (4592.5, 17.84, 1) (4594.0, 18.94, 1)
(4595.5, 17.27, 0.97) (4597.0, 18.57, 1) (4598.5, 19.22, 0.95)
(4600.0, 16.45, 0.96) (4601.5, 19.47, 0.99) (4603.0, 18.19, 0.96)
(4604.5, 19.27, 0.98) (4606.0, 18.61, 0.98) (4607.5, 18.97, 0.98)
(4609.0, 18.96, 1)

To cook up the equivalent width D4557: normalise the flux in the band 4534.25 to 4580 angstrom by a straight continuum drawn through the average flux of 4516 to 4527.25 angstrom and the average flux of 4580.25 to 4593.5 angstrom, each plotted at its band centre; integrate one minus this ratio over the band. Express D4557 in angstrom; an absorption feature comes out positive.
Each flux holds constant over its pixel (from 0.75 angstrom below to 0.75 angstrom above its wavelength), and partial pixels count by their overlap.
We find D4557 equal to 0.3 angstrom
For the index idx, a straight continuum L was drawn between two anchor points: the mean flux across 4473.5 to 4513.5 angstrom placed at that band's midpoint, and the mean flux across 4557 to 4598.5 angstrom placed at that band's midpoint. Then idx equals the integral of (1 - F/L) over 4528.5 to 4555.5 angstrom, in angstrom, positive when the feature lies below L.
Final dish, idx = 0.9 angstrom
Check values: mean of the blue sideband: 18.1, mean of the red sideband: 18.5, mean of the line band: 17.7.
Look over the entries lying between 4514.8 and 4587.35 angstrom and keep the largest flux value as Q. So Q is 20.25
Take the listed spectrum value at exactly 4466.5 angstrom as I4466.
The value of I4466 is 17.02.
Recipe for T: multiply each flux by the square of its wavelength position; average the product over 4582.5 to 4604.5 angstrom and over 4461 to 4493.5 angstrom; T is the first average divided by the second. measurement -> 1.1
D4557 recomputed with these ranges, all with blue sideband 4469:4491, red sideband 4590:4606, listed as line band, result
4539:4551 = 0.4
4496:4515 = 0.1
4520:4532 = 0.1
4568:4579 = 0.1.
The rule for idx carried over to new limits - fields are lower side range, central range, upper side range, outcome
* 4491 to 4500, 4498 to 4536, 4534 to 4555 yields 0.74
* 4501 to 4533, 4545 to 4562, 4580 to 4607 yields 0.27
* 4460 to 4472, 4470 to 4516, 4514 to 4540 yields -1.03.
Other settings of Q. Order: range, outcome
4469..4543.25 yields 20.14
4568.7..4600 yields 19.83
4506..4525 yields 19.19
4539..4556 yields 19.04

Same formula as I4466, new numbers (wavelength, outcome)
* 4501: 17.22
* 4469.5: 15.95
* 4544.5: 18.86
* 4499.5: 17.47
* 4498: 17.63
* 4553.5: 16.96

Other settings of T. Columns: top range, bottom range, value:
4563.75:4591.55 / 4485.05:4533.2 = 1.05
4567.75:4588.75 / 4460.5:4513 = 1.06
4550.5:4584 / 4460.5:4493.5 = 1.06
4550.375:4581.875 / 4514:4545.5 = 1.03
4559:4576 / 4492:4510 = 1.05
